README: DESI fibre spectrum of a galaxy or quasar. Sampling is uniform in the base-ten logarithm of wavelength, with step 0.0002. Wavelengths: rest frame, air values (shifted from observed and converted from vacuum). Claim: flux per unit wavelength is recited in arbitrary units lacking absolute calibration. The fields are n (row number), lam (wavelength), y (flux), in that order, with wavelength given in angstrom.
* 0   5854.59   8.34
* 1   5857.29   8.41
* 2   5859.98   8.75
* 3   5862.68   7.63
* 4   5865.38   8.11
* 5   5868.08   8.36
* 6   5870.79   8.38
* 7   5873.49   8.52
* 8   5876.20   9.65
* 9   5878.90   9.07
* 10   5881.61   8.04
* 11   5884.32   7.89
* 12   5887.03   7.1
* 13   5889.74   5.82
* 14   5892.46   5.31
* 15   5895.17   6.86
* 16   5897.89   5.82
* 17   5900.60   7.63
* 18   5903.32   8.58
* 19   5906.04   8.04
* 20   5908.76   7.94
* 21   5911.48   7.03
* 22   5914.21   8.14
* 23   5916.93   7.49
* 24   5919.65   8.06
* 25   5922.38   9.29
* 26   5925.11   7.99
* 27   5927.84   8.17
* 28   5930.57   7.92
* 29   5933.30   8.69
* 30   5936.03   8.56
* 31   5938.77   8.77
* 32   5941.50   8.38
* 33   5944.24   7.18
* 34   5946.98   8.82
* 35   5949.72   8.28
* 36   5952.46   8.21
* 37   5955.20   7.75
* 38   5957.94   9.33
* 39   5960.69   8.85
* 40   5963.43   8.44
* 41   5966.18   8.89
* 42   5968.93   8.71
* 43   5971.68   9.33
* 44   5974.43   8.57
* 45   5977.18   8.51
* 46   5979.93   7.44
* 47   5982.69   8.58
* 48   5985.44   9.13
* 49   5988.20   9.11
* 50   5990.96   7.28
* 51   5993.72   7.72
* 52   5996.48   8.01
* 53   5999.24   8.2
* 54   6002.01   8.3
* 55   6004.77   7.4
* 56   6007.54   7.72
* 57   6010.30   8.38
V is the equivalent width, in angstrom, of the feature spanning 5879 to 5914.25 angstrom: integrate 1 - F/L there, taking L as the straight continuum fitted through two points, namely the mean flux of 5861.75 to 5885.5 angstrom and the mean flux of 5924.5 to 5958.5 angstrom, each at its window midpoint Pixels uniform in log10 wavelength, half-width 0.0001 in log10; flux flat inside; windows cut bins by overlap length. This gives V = 4.6 angstrom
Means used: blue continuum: 8.42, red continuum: 8.3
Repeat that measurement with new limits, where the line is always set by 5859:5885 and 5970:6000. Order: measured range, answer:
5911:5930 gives 0.78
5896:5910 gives 1.42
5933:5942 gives -0.23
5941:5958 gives 0.40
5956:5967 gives -0.58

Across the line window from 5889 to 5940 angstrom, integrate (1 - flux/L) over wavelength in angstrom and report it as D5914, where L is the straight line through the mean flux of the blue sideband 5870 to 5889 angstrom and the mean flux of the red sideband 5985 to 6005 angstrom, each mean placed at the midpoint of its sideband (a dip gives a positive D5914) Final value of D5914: 3.3 angstrom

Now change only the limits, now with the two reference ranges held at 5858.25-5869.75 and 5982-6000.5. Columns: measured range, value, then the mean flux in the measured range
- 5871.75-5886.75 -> -0.5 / 8.52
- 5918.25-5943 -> -0.5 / 8.42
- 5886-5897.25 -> 2.8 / 6.22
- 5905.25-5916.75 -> 0.7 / 7.74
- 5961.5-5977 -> -0.9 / 8.77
